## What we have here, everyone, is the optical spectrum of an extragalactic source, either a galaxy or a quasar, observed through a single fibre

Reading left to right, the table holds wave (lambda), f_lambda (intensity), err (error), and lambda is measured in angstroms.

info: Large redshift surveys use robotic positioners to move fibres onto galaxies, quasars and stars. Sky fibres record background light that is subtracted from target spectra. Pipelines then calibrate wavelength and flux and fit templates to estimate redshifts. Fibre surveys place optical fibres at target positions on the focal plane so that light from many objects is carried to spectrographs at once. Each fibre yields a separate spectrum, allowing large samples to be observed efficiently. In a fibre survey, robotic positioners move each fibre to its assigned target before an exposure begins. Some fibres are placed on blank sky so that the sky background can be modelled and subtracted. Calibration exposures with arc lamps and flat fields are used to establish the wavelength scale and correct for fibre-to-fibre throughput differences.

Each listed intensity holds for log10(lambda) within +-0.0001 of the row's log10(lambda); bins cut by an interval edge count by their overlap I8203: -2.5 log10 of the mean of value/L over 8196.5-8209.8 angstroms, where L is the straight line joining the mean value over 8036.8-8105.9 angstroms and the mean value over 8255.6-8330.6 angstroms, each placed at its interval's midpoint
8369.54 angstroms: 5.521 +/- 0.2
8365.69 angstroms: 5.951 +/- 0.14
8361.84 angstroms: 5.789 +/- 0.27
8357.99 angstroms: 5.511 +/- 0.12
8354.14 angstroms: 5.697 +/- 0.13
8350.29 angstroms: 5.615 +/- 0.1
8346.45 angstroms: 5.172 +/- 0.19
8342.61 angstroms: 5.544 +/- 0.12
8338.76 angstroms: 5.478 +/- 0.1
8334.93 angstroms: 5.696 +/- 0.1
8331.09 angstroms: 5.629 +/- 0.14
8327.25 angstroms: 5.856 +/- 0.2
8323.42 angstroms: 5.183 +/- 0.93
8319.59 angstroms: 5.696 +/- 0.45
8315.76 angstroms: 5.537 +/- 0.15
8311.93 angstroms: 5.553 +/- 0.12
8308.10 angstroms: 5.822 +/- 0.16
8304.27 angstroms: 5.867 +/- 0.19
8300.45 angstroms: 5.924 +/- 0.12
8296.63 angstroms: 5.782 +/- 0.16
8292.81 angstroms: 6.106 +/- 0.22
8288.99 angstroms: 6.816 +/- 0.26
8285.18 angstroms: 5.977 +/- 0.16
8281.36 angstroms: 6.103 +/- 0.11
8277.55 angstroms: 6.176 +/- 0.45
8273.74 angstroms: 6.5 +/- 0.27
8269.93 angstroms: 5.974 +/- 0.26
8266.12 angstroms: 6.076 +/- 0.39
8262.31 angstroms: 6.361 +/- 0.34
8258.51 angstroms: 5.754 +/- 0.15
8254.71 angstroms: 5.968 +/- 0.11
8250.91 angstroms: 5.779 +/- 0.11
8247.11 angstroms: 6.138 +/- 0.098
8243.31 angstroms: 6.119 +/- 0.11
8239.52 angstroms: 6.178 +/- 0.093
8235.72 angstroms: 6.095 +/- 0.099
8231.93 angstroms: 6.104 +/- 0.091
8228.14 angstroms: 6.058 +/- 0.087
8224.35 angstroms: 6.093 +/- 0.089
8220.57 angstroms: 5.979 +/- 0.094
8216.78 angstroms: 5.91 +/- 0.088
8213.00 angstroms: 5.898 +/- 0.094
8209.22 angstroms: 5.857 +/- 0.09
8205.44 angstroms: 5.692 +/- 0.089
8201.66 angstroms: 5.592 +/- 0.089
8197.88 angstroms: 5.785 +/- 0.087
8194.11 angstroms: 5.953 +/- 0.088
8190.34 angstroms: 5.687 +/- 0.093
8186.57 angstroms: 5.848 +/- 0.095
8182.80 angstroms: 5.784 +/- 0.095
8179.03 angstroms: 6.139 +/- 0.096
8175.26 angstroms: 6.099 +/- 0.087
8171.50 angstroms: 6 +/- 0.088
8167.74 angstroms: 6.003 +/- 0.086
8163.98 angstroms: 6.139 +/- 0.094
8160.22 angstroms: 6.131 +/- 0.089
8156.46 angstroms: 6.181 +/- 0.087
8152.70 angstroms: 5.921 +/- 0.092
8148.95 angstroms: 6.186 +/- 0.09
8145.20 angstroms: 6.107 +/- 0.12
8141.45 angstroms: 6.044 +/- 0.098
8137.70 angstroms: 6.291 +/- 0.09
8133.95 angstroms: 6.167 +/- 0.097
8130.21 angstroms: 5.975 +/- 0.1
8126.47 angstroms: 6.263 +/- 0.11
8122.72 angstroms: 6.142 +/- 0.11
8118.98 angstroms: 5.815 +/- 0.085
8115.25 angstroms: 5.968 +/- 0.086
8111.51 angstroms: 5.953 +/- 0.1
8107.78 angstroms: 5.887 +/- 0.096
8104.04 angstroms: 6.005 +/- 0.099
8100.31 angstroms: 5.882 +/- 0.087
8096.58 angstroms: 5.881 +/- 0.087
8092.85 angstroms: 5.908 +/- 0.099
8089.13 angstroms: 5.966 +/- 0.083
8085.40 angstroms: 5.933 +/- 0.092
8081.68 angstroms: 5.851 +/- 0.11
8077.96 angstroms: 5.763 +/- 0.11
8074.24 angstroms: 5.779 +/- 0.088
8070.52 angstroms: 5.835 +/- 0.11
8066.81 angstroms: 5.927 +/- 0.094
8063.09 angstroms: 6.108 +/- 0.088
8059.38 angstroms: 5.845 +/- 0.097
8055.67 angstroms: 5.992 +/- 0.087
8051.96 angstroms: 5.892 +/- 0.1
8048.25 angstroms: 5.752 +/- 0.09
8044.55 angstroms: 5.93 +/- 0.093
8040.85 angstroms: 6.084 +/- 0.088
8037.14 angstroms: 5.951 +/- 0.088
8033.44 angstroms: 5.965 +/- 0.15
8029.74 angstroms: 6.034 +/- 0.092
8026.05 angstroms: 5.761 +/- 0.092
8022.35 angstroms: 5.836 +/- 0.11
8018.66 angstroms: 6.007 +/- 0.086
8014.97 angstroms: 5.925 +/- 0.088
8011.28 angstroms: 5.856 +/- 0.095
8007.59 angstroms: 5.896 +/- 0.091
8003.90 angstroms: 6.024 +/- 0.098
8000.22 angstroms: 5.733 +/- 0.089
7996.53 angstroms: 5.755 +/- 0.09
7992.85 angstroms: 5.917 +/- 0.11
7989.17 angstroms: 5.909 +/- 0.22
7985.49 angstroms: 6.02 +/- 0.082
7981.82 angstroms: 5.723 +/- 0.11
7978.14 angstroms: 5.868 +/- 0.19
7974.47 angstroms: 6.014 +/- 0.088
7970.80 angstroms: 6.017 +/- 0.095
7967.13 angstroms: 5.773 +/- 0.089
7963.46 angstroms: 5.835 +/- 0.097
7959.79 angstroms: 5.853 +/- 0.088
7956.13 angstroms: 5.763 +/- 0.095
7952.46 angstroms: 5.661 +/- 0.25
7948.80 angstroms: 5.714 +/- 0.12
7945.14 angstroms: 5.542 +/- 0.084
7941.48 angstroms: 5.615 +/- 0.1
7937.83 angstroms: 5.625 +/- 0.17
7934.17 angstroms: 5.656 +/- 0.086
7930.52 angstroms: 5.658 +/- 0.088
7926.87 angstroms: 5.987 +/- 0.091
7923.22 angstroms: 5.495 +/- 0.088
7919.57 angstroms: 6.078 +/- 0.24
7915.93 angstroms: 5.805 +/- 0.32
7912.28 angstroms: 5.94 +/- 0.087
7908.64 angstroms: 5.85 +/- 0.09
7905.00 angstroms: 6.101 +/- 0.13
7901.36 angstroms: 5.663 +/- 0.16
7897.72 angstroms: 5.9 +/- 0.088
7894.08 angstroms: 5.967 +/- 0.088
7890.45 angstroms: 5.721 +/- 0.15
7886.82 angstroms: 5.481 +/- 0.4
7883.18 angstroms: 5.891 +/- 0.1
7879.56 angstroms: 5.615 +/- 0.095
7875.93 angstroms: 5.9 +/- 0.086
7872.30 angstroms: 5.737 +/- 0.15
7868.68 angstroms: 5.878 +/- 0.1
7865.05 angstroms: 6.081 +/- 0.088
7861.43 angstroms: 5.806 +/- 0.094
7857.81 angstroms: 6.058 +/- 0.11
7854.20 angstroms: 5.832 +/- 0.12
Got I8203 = 0.04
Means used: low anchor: 5.91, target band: 5.71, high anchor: 5.94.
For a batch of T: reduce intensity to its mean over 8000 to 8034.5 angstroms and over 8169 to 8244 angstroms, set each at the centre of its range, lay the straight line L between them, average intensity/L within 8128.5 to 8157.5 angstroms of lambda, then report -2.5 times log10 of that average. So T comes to -0.03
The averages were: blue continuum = 5.91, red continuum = 5.94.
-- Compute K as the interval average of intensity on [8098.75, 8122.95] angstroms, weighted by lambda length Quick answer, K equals 5.94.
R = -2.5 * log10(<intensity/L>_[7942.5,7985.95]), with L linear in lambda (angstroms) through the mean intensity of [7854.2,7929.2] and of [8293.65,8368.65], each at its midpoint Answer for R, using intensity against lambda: 0.002 mag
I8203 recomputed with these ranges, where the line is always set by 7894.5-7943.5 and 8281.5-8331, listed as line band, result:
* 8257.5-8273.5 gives -0.05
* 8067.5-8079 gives 0.00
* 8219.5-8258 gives -0.04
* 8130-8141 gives -0.06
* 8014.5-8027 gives -0.01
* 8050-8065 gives -0.03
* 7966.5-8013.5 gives -0.01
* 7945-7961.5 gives 0.02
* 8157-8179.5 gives -0.05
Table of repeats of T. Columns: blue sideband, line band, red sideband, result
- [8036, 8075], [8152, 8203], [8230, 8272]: 0.009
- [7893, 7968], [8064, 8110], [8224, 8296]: 0.010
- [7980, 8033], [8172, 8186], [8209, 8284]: 0.004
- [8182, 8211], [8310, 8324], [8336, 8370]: 0.022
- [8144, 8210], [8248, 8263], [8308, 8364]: -0.034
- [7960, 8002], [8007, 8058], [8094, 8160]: 0.002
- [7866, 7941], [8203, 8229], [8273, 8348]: -0.020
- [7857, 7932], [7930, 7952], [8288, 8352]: 0.035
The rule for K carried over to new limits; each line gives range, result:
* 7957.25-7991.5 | 5.89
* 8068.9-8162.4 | 5.99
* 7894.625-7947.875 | 5.78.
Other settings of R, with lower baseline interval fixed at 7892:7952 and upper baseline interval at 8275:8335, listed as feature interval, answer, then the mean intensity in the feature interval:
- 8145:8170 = -0.05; 6.09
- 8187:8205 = 0.02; 5.76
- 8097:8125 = -0.02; 5.95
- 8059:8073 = -0.02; 5.93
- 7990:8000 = 0.00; 5.82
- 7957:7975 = -0.02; 5.88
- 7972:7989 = -0.02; 5.91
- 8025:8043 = -0.03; 5.97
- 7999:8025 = -0.02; 5.9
